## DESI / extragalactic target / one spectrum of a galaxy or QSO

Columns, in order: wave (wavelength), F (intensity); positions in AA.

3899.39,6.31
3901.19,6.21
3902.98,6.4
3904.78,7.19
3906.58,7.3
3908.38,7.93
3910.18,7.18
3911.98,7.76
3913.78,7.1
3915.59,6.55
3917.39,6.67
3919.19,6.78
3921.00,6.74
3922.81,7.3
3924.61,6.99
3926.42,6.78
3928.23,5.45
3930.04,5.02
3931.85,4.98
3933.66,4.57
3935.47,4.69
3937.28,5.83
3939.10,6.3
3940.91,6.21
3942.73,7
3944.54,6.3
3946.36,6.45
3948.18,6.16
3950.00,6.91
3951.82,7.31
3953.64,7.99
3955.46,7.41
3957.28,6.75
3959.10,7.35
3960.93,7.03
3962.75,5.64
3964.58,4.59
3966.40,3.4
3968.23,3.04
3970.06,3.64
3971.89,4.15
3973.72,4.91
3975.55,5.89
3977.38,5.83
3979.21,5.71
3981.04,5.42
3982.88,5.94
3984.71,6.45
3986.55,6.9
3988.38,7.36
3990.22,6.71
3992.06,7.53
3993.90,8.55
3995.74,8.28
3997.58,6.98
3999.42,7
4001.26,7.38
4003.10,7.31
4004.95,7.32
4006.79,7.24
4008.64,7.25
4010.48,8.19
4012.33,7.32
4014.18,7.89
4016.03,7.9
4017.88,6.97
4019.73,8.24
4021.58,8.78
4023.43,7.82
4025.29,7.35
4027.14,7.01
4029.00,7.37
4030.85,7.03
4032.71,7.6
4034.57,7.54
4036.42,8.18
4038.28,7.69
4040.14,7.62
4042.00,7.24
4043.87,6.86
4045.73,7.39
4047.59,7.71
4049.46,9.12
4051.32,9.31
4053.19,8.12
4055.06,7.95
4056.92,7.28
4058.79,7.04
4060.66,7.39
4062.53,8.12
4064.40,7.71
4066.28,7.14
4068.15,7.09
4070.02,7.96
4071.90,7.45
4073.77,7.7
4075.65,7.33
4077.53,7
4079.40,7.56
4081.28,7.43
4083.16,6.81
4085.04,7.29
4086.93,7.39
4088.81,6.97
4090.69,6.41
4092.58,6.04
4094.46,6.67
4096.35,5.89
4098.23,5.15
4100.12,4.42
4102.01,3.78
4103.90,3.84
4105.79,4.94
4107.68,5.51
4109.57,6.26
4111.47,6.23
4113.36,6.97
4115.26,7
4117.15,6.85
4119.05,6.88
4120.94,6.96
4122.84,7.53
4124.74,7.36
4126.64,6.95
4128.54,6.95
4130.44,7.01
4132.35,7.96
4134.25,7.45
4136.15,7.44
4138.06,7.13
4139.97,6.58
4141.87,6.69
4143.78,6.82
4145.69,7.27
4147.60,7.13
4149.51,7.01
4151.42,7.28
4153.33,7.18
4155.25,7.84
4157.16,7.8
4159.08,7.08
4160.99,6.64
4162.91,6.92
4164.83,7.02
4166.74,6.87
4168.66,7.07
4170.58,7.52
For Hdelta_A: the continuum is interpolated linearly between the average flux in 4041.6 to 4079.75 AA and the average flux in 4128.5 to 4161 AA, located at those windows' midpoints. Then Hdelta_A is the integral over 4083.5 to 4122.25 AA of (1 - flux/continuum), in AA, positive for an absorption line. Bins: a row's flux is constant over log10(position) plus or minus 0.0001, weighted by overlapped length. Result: 6.9 AA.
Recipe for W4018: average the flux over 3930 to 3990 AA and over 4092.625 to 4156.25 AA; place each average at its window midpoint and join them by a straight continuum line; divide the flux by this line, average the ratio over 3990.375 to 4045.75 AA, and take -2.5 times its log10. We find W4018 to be -0.23 mag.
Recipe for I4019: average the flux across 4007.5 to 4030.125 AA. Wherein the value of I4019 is 7.66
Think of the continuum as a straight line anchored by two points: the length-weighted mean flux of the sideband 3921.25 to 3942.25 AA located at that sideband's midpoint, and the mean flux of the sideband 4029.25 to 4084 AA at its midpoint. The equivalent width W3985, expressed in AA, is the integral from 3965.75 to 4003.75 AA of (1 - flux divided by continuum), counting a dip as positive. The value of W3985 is 2.9 AA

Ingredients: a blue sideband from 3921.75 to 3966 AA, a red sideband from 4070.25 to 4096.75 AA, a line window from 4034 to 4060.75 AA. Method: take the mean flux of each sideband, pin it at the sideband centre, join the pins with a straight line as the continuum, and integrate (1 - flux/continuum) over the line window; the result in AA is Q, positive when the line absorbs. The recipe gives -3.67 AA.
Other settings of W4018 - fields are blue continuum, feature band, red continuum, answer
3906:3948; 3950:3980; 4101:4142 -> 0.13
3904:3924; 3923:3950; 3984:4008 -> 0.20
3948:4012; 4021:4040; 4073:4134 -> -0.17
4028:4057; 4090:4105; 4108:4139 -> 0.35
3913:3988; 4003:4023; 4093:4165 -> -0.23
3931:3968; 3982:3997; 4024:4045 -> -0.08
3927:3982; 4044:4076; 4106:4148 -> -0.20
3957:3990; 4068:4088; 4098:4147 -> -0.19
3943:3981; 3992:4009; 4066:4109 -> -0.24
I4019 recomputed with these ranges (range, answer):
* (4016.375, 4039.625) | 7.64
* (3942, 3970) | 6.14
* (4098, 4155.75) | 6.6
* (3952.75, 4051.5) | 6.93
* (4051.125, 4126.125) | 6.79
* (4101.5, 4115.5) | 5.55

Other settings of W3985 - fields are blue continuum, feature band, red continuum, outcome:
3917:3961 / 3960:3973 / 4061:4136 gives 4.0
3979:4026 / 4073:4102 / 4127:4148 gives 2.5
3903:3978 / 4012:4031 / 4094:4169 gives -3.8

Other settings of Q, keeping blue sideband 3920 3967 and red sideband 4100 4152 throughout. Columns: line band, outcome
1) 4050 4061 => -2.5 AA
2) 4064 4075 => -1.7 AA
